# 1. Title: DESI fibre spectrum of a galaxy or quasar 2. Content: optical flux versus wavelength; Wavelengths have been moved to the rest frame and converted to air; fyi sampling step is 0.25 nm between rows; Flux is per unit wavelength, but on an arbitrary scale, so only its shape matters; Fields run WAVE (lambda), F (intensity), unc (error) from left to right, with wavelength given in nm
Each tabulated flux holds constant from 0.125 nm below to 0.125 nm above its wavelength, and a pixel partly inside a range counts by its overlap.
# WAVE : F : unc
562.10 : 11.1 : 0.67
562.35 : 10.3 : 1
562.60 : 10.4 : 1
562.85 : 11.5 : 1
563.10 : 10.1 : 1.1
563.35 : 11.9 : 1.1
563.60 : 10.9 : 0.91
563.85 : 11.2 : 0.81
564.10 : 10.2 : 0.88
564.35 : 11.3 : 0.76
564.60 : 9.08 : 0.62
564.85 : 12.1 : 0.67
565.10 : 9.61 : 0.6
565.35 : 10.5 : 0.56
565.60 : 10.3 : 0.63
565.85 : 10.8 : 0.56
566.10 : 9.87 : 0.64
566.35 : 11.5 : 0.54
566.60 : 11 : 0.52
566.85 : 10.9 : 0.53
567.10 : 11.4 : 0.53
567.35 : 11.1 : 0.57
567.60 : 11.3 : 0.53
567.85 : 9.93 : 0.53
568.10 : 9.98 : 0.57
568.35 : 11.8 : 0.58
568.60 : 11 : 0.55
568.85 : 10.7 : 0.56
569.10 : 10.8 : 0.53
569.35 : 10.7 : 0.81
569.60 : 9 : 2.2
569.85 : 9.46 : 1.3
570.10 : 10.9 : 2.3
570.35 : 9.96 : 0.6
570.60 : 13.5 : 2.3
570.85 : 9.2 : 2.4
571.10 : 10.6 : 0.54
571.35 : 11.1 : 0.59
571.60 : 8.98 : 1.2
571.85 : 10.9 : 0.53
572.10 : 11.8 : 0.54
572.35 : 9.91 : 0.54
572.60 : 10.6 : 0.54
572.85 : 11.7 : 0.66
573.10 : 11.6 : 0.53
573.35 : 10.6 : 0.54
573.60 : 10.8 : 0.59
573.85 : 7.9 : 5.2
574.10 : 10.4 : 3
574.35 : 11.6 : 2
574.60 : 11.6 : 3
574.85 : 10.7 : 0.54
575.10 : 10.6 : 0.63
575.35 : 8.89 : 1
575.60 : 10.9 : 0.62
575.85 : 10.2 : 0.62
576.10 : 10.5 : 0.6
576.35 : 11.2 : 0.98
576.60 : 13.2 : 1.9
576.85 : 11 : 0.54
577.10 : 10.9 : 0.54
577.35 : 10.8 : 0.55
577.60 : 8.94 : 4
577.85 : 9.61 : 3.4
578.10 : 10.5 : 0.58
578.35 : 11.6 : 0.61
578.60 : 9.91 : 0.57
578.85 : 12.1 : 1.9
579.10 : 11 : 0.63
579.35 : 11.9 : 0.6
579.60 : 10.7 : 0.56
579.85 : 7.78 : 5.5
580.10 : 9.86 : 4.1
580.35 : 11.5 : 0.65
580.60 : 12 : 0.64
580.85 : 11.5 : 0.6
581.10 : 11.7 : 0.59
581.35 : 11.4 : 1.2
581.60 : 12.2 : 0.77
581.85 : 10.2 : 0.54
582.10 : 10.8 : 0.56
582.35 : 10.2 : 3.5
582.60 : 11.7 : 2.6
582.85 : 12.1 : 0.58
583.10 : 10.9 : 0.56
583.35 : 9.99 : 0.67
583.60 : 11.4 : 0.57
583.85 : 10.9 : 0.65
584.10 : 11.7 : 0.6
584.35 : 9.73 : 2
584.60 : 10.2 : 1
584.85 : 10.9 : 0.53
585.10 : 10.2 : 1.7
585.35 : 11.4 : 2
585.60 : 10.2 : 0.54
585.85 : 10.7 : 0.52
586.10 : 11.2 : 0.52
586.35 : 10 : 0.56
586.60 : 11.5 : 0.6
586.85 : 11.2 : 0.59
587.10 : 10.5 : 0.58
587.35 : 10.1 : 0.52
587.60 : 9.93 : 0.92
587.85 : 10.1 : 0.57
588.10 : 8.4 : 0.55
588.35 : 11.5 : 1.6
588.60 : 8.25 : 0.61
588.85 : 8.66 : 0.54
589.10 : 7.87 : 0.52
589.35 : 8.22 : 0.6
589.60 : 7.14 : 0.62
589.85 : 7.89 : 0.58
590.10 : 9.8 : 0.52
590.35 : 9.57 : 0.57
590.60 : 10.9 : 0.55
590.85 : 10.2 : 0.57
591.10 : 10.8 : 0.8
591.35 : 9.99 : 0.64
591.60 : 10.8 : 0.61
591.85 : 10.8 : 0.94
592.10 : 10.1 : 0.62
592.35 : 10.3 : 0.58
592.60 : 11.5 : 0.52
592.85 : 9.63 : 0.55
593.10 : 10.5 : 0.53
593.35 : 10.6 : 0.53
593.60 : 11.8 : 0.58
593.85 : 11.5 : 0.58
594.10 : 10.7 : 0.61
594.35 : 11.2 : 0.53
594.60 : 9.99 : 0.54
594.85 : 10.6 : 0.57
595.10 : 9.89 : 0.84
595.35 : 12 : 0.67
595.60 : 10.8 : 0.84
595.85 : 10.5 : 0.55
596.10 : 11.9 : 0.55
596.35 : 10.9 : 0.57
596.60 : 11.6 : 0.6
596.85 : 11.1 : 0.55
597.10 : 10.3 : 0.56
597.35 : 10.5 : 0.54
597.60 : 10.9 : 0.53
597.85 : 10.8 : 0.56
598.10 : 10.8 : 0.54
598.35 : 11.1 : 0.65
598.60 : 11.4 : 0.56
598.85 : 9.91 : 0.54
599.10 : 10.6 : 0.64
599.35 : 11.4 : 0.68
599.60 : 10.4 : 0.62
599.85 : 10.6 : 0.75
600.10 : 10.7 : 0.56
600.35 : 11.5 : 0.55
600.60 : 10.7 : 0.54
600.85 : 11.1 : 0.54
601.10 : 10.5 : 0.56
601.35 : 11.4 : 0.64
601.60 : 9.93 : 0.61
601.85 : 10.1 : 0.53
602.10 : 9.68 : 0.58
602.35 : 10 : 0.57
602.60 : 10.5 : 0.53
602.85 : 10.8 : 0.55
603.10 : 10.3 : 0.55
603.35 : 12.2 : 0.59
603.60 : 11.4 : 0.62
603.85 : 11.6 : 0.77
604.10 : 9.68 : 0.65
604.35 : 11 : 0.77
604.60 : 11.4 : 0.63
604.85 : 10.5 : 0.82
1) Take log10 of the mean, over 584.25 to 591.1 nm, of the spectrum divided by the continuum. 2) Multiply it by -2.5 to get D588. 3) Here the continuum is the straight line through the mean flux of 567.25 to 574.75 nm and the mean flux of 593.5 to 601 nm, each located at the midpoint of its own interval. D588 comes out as 0.10 mag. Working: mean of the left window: 10.6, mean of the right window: 10.9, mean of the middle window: 9.88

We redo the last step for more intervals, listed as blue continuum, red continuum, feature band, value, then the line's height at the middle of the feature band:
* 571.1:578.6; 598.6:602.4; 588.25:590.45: 0.213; 10.6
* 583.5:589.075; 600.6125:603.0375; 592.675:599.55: -0.044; 10.4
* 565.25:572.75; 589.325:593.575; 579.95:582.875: -0.092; 10.3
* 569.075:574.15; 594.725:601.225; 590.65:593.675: 0.021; 10.8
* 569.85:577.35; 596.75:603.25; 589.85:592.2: 0.050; 10.7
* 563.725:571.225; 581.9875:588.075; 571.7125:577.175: -0.012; 10.7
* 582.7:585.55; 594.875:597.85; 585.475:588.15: 0.047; 10.9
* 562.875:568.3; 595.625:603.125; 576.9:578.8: 0.033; 10.7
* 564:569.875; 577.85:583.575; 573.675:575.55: 0.054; 10.8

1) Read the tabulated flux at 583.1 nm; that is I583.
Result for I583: 10.9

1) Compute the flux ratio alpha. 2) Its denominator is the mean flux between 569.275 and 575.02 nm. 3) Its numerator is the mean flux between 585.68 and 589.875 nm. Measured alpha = 0.9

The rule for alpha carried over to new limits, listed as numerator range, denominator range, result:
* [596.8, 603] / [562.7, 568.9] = 0.99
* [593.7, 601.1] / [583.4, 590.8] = 1.09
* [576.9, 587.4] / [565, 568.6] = 1.01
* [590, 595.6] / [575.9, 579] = 0.98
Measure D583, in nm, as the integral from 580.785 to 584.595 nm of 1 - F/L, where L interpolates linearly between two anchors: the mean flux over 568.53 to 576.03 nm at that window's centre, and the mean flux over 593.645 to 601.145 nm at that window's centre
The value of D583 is -0.13 nm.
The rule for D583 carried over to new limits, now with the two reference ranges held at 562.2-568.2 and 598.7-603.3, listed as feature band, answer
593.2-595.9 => -0.07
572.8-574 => 0.03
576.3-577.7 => -0.05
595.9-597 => -0.07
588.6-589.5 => 0.20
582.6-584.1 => -0.07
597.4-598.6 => -0.04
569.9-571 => -0.01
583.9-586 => 0.00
